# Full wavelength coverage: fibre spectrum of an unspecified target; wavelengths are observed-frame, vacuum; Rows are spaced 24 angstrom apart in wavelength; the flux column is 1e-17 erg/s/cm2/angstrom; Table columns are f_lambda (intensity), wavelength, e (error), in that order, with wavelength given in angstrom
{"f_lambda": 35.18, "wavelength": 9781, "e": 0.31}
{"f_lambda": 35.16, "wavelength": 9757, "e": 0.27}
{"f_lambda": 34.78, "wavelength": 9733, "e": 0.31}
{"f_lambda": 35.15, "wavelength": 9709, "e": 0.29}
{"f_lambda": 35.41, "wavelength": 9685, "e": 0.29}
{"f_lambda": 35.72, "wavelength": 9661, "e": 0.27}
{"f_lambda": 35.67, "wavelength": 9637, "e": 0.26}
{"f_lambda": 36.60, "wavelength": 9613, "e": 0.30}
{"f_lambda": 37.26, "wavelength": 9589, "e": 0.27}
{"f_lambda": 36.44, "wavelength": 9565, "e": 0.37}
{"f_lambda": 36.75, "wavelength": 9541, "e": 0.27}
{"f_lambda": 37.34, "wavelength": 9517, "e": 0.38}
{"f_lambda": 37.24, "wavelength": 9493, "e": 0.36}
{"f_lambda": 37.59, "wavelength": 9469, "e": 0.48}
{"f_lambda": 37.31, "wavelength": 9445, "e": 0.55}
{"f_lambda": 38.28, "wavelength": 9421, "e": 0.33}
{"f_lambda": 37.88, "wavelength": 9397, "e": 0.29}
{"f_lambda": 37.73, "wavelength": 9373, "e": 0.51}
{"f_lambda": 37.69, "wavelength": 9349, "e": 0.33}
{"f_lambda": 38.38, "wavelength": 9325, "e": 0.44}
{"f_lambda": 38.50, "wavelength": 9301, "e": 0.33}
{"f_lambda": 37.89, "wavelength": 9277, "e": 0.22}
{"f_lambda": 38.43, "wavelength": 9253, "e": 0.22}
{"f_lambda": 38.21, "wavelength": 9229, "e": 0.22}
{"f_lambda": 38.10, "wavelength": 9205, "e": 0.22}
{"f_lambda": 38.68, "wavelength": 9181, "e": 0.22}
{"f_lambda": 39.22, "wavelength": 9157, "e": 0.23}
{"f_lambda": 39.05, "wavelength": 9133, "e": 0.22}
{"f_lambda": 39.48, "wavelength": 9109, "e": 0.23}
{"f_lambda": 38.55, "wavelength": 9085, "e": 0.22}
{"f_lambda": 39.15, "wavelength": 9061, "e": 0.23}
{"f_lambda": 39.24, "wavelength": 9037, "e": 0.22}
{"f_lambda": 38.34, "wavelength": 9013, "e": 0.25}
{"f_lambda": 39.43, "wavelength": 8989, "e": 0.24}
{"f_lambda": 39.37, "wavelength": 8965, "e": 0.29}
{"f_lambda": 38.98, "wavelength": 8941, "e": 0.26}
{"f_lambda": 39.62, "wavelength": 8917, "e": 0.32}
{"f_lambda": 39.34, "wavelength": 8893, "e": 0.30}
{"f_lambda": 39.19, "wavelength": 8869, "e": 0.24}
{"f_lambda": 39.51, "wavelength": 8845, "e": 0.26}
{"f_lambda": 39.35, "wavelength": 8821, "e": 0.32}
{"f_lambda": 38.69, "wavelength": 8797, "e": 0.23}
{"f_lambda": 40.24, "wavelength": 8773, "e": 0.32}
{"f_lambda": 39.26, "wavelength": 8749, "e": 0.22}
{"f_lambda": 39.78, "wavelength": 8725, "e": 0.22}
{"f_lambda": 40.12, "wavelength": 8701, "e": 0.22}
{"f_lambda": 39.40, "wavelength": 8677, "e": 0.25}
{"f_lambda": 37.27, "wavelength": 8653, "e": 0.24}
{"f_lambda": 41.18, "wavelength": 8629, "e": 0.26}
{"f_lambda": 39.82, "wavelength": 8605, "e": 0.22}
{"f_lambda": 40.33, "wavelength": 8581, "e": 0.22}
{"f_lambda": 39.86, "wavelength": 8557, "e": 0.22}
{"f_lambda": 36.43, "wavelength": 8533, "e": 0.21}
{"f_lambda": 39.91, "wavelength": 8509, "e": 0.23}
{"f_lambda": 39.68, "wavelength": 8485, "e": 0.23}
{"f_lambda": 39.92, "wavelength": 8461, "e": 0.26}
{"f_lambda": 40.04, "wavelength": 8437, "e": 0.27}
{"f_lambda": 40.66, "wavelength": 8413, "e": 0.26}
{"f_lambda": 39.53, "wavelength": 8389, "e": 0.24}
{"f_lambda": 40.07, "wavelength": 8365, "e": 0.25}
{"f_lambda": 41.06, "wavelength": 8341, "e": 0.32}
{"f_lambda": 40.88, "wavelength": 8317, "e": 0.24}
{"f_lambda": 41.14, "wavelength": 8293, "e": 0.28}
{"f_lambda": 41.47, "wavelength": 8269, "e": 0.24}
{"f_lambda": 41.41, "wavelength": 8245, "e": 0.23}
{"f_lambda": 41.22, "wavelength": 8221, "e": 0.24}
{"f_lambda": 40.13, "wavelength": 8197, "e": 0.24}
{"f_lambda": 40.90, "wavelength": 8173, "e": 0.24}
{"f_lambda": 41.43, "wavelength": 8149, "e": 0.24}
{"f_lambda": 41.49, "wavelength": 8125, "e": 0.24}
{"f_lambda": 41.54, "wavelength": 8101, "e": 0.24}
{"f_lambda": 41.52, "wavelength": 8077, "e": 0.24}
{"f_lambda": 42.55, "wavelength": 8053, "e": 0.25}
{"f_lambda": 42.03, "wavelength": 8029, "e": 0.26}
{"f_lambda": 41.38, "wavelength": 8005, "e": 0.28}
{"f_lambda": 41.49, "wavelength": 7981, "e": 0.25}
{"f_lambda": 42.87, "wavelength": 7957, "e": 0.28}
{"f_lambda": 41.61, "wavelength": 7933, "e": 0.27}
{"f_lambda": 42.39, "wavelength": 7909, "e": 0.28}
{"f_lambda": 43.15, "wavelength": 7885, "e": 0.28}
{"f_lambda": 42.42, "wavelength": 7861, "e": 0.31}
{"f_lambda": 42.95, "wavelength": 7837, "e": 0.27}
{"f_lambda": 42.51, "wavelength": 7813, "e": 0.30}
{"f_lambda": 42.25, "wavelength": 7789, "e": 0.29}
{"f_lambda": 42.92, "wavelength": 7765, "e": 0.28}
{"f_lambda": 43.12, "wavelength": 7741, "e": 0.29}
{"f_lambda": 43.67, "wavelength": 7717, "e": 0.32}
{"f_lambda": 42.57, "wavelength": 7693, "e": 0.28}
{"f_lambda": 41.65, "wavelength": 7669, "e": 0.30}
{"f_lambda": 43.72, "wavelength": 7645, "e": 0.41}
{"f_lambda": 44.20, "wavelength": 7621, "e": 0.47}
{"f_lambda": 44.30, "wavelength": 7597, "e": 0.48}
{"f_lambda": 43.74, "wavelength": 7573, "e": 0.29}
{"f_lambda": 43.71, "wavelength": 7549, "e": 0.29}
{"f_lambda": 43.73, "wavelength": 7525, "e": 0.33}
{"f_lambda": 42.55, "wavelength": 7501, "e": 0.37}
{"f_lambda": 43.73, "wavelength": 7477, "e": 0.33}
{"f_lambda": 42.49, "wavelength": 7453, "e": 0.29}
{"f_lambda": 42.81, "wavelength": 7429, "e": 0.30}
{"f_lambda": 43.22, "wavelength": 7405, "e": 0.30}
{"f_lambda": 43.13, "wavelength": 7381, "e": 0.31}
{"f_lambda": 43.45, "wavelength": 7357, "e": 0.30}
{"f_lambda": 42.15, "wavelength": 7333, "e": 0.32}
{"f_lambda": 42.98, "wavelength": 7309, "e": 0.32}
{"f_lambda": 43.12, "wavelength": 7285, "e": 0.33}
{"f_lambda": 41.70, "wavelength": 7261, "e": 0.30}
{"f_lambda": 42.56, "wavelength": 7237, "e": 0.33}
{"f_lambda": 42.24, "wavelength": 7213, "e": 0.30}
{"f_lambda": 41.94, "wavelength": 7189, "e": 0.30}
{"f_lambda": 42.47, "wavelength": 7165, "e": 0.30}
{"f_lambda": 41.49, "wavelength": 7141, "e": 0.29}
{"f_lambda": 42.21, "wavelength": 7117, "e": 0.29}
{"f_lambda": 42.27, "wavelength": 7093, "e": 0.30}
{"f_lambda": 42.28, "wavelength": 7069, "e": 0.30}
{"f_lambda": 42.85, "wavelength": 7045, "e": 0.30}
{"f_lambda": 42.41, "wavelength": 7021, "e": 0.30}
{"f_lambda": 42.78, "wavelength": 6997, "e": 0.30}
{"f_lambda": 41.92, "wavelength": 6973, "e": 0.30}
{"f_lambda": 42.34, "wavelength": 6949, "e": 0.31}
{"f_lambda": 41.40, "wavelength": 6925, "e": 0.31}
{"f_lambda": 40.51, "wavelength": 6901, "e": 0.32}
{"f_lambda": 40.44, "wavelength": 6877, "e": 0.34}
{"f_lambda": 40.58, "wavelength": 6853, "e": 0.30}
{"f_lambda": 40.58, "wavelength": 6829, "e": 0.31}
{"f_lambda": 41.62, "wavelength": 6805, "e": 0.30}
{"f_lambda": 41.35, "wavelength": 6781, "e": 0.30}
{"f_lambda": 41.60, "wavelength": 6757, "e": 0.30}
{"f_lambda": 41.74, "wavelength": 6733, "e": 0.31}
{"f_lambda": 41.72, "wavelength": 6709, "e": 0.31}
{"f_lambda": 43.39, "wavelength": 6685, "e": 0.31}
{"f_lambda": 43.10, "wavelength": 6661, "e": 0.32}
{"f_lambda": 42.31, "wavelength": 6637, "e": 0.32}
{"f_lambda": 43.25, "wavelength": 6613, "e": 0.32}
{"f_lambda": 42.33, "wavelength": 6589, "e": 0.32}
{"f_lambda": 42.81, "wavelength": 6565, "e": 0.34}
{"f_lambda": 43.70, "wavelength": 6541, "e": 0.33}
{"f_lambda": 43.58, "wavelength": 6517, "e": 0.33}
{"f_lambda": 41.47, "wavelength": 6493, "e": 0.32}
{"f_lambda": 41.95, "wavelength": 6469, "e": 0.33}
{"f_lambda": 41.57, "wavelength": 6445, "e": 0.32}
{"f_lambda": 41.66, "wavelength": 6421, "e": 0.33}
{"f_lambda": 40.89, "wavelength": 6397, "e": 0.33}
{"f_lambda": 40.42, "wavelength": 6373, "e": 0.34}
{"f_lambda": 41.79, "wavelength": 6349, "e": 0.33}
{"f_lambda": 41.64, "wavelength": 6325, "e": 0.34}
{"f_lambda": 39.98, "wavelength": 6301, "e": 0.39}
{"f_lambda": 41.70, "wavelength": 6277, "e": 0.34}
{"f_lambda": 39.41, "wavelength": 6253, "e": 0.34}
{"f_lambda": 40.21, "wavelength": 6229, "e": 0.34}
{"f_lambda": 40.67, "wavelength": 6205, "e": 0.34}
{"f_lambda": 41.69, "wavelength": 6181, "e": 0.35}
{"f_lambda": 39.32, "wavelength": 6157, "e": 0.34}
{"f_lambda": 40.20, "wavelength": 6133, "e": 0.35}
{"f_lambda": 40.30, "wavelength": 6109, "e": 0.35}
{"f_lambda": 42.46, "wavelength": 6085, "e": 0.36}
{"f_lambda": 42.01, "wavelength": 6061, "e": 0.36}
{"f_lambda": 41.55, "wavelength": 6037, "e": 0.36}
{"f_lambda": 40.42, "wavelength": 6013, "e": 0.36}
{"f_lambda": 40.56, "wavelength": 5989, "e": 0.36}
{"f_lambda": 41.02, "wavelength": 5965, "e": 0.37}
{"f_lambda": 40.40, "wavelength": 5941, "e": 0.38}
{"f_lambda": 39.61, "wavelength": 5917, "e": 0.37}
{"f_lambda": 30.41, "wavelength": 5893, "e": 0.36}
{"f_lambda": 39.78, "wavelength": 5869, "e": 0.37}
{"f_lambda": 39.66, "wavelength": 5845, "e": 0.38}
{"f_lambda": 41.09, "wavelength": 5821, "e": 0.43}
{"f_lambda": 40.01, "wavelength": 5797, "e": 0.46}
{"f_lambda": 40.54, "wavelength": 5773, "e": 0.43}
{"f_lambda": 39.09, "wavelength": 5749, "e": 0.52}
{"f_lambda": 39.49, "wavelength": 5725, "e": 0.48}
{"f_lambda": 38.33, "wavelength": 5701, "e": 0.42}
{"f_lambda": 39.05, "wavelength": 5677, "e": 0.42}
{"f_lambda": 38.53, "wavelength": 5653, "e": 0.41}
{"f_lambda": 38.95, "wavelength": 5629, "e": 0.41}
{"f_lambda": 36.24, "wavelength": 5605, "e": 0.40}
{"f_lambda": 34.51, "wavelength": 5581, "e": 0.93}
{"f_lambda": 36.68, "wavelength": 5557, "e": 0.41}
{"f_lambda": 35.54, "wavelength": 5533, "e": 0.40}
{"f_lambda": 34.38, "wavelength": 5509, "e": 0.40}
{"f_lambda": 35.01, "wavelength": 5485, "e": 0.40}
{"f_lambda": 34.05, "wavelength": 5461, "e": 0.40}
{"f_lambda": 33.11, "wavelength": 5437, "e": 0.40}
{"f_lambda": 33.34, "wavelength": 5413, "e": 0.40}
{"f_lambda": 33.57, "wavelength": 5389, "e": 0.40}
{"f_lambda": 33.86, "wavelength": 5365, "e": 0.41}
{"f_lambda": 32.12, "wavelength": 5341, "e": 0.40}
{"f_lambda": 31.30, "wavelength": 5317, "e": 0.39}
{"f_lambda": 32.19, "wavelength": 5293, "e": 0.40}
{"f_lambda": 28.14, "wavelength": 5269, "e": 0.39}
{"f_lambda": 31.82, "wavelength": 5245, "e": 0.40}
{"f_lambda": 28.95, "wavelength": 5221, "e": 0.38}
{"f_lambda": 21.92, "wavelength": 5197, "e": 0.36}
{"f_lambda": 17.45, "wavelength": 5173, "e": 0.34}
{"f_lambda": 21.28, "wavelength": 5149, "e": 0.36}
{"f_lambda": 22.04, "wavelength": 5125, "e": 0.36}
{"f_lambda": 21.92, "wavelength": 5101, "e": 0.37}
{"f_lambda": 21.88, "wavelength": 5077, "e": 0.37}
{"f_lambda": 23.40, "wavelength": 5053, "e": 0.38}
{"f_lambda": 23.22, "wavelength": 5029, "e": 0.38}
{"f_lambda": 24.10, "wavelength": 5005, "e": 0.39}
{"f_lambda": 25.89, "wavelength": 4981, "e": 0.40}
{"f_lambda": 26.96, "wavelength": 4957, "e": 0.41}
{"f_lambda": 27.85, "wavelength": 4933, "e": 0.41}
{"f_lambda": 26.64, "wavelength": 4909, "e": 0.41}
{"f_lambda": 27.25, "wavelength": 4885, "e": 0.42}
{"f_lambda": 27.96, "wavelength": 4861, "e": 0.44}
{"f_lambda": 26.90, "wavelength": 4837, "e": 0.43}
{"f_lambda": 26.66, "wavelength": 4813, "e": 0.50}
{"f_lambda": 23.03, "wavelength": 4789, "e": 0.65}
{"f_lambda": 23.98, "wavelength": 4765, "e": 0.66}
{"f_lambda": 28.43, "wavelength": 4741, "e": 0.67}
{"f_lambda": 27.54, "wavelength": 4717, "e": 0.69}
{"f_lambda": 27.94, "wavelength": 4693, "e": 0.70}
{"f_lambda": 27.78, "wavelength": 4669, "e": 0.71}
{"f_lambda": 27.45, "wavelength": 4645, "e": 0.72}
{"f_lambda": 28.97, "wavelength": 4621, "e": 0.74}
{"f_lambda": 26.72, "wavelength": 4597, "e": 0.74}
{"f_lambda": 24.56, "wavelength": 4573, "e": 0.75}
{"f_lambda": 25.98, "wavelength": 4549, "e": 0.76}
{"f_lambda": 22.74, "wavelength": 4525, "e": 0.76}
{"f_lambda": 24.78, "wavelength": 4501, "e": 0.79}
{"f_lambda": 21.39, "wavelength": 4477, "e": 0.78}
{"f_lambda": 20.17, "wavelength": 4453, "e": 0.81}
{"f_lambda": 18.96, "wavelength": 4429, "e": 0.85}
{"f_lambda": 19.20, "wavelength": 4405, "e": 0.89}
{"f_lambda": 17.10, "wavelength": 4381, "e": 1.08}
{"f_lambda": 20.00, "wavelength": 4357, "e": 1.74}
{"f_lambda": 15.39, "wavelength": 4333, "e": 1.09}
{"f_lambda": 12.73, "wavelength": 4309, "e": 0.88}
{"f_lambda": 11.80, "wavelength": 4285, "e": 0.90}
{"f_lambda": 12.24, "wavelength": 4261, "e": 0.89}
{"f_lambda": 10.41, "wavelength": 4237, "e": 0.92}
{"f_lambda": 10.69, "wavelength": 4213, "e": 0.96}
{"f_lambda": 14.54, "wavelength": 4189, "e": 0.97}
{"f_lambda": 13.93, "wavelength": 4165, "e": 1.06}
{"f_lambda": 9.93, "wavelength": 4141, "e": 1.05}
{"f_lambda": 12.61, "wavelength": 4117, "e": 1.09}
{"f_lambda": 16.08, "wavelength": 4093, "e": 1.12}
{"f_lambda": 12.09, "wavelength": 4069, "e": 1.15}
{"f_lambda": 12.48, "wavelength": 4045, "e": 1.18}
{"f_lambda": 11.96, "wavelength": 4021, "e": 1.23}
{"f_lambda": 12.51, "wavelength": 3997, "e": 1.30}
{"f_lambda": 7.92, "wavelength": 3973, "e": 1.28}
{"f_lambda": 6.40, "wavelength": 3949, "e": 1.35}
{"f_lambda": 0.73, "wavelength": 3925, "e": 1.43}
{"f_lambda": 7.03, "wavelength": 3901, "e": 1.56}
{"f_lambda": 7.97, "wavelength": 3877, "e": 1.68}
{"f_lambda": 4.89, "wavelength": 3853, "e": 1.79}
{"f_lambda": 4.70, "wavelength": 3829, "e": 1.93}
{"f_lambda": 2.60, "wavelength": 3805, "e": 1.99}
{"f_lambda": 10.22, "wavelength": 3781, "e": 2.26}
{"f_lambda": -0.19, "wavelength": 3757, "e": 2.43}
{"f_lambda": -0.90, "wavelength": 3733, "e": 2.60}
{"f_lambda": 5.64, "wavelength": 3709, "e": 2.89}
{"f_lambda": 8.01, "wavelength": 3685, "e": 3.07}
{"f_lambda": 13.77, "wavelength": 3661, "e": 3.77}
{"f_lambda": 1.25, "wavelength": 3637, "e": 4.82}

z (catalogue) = 0.000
